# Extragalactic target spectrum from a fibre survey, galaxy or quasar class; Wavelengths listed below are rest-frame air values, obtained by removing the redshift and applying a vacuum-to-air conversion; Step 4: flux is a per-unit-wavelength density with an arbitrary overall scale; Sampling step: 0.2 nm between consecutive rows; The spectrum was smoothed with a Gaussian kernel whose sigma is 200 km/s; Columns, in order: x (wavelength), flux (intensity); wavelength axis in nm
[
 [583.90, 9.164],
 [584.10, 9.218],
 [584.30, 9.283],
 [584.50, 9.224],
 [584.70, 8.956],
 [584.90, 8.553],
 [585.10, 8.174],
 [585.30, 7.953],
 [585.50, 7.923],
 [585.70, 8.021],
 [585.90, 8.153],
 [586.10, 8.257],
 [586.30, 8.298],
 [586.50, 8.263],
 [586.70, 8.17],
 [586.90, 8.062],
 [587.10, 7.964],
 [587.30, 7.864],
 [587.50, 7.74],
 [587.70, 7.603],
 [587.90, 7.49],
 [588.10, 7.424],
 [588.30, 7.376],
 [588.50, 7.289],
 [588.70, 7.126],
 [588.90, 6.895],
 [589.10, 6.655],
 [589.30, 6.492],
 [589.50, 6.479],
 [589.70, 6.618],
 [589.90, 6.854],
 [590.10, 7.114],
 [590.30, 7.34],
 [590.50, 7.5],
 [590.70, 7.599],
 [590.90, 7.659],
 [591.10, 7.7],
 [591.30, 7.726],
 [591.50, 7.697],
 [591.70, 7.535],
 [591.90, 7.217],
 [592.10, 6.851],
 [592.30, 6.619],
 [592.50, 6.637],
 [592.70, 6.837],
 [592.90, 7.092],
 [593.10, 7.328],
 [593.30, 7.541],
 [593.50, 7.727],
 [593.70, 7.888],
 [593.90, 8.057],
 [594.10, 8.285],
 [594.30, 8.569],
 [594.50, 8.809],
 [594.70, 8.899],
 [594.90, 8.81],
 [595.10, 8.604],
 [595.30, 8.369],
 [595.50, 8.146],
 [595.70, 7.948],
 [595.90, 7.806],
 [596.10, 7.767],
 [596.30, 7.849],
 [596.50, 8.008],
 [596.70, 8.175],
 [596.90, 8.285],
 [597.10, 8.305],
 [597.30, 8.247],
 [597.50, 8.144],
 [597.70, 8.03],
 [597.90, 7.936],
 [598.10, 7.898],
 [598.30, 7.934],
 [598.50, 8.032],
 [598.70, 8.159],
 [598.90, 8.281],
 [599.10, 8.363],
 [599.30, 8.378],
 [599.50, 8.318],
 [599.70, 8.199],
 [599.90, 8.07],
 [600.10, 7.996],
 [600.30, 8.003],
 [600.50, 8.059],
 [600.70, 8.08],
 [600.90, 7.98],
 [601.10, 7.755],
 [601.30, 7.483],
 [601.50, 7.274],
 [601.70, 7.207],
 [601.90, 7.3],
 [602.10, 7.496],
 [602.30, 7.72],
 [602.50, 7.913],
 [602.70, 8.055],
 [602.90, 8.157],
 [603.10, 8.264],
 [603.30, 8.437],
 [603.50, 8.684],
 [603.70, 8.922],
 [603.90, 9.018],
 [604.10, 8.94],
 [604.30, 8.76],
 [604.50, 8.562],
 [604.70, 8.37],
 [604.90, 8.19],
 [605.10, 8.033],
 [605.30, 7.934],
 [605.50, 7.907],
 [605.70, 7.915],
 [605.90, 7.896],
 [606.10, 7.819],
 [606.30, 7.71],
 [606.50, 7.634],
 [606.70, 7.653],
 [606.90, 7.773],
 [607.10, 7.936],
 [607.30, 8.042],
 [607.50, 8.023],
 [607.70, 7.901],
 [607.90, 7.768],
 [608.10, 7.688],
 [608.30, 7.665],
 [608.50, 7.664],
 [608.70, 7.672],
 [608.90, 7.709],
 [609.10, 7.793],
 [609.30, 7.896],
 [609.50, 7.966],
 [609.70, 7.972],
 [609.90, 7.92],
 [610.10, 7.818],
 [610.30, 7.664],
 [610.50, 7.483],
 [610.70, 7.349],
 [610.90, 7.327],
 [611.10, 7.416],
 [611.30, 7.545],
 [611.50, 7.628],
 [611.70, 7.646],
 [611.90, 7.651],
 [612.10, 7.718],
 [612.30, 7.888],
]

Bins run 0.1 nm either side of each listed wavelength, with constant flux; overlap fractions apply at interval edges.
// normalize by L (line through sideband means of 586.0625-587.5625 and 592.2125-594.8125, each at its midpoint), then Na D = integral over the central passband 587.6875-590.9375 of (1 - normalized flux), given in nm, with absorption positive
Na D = 0.34 nm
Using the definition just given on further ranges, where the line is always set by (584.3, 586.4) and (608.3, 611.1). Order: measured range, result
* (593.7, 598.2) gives -0.069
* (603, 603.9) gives -0.086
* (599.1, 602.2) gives 0.040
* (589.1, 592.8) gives 0.499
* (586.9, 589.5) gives 0.311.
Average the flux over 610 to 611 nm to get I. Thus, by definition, 7.53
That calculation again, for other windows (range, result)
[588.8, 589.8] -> 6.63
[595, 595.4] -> 8.49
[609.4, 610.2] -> 7.92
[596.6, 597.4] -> 8.25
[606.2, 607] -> 7.69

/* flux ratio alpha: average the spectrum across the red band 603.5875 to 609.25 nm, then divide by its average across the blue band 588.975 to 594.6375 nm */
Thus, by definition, 1.09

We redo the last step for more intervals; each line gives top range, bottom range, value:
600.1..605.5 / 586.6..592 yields 1.10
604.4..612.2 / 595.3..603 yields 0.98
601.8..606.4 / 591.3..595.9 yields 1.05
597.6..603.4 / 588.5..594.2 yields 1.10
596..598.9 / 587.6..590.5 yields 1.14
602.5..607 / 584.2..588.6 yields 1.01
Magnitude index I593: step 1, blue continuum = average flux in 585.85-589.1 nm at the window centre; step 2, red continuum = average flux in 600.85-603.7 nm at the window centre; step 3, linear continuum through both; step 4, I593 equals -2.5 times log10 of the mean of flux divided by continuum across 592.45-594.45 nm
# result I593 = 0.018 mag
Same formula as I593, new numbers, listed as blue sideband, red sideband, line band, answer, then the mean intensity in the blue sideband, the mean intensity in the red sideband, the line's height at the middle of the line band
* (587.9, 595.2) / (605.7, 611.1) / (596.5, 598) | -0.081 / 7.47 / 7.76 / 7.57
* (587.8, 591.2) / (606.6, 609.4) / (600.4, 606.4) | -0.058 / 7.15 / 7.8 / 7.64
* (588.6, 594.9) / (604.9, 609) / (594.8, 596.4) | -0.089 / 7.42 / 7.83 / 7.52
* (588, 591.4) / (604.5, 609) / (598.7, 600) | -0.095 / 7.17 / 7.87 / 7.57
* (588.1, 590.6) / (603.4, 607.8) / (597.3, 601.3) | -0.050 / 7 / 8.16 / 7.71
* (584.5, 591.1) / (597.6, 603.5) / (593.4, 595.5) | -0.077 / 7.65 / 7.97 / 7.82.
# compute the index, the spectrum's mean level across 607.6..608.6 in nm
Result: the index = 7.74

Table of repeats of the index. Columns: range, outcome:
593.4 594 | 7.89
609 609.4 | 7.84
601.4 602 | 7.26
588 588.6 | 7.36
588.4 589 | 7.1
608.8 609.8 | 7.87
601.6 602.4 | 7.43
